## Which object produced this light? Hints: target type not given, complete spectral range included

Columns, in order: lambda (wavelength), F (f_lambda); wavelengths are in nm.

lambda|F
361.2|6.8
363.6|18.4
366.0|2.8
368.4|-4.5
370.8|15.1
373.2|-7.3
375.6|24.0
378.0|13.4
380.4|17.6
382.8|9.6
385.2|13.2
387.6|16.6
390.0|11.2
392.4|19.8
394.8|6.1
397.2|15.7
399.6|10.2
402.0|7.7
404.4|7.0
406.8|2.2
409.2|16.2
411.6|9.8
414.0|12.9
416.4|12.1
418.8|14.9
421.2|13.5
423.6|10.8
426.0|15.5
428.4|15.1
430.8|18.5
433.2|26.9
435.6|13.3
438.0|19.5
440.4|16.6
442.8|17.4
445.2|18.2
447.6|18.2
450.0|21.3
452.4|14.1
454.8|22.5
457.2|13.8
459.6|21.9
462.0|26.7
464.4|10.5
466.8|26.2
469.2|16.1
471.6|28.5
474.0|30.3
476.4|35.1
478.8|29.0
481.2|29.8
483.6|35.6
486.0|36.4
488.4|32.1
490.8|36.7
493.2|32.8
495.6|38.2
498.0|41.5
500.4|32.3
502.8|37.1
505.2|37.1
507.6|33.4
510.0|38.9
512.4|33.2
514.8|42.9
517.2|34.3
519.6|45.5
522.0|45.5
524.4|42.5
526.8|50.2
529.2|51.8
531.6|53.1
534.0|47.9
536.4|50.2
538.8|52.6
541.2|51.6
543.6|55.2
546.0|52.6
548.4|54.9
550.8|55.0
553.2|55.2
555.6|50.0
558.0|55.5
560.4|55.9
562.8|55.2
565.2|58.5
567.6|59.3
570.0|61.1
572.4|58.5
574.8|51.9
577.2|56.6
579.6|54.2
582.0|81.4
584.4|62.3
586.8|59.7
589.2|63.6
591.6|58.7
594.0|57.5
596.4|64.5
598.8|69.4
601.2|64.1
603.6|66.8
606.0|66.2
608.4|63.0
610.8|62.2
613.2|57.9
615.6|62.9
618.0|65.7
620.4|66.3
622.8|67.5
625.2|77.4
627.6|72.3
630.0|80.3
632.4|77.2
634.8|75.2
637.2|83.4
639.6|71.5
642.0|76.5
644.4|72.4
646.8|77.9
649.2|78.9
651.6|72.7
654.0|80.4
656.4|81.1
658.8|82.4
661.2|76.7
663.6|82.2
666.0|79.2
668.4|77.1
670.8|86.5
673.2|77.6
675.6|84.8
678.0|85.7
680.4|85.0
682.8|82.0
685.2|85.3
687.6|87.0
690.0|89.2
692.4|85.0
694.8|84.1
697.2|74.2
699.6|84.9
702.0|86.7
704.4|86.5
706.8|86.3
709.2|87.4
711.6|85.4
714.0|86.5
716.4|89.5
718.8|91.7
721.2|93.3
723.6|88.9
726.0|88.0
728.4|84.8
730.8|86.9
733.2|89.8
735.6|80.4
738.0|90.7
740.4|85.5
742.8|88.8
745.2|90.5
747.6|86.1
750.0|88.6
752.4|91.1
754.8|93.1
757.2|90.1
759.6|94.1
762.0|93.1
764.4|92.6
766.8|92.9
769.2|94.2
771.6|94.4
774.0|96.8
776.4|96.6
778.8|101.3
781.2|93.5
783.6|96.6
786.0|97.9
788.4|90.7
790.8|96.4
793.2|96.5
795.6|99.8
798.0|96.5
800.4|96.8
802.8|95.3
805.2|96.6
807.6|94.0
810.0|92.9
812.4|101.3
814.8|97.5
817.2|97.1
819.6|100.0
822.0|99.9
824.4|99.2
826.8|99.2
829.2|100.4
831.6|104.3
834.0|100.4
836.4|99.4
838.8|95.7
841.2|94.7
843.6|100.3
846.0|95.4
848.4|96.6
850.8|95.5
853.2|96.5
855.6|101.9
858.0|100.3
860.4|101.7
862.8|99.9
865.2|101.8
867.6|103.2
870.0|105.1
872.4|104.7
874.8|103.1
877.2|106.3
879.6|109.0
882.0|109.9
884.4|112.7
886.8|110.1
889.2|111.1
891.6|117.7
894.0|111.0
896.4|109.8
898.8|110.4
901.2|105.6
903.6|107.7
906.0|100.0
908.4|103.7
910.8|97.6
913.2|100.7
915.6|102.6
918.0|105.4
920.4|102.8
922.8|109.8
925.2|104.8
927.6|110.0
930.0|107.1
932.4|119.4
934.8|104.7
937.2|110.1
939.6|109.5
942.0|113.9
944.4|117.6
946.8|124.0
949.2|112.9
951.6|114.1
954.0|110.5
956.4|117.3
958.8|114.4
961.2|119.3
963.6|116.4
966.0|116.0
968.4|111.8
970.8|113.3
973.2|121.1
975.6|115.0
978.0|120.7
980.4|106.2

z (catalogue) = 0.181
